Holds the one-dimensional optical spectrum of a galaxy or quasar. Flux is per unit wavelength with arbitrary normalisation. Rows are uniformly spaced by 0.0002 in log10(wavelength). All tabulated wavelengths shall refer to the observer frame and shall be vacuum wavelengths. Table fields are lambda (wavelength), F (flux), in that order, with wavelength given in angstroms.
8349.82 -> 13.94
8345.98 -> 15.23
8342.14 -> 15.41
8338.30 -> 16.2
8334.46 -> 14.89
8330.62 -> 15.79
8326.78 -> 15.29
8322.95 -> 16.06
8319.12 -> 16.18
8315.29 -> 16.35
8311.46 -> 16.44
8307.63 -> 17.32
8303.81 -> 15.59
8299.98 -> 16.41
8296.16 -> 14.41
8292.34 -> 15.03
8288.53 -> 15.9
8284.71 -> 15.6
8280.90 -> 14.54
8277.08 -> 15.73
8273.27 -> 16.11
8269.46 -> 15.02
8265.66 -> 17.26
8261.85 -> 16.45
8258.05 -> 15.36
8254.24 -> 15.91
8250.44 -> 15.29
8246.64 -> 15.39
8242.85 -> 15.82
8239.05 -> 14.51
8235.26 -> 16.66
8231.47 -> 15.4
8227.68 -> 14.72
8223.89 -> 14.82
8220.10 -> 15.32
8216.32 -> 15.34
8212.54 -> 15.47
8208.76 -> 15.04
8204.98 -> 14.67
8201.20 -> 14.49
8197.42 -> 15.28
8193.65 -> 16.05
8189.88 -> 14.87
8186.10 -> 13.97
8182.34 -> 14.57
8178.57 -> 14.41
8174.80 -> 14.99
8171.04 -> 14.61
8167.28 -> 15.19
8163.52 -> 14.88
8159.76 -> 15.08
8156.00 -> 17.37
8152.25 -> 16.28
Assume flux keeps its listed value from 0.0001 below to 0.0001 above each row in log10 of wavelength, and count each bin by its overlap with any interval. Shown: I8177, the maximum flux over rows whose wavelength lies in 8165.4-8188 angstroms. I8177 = 15.19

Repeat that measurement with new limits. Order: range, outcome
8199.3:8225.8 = 15.47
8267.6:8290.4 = 16.11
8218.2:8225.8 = 15.32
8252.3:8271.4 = 17.26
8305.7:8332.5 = 17.32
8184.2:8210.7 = 16.05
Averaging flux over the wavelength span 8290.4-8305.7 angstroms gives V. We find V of 15.4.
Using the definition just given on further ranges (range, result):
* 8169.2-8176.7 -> 14.8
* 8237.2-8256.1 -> 15.4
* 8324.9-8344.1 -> 15.5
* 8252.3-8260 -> 15.6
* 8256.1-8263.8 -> 15.9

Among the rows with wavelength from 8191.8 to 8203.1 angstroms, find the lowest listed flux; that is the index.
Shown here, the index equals 14.49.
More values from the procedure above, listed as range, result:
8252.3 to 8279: 15.02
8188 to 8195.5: 14.87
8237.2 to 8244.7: 14.51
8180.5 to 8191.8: 13.97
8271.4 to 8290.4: 14.54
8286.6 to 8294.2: 15.03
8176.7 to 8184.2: 14.41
